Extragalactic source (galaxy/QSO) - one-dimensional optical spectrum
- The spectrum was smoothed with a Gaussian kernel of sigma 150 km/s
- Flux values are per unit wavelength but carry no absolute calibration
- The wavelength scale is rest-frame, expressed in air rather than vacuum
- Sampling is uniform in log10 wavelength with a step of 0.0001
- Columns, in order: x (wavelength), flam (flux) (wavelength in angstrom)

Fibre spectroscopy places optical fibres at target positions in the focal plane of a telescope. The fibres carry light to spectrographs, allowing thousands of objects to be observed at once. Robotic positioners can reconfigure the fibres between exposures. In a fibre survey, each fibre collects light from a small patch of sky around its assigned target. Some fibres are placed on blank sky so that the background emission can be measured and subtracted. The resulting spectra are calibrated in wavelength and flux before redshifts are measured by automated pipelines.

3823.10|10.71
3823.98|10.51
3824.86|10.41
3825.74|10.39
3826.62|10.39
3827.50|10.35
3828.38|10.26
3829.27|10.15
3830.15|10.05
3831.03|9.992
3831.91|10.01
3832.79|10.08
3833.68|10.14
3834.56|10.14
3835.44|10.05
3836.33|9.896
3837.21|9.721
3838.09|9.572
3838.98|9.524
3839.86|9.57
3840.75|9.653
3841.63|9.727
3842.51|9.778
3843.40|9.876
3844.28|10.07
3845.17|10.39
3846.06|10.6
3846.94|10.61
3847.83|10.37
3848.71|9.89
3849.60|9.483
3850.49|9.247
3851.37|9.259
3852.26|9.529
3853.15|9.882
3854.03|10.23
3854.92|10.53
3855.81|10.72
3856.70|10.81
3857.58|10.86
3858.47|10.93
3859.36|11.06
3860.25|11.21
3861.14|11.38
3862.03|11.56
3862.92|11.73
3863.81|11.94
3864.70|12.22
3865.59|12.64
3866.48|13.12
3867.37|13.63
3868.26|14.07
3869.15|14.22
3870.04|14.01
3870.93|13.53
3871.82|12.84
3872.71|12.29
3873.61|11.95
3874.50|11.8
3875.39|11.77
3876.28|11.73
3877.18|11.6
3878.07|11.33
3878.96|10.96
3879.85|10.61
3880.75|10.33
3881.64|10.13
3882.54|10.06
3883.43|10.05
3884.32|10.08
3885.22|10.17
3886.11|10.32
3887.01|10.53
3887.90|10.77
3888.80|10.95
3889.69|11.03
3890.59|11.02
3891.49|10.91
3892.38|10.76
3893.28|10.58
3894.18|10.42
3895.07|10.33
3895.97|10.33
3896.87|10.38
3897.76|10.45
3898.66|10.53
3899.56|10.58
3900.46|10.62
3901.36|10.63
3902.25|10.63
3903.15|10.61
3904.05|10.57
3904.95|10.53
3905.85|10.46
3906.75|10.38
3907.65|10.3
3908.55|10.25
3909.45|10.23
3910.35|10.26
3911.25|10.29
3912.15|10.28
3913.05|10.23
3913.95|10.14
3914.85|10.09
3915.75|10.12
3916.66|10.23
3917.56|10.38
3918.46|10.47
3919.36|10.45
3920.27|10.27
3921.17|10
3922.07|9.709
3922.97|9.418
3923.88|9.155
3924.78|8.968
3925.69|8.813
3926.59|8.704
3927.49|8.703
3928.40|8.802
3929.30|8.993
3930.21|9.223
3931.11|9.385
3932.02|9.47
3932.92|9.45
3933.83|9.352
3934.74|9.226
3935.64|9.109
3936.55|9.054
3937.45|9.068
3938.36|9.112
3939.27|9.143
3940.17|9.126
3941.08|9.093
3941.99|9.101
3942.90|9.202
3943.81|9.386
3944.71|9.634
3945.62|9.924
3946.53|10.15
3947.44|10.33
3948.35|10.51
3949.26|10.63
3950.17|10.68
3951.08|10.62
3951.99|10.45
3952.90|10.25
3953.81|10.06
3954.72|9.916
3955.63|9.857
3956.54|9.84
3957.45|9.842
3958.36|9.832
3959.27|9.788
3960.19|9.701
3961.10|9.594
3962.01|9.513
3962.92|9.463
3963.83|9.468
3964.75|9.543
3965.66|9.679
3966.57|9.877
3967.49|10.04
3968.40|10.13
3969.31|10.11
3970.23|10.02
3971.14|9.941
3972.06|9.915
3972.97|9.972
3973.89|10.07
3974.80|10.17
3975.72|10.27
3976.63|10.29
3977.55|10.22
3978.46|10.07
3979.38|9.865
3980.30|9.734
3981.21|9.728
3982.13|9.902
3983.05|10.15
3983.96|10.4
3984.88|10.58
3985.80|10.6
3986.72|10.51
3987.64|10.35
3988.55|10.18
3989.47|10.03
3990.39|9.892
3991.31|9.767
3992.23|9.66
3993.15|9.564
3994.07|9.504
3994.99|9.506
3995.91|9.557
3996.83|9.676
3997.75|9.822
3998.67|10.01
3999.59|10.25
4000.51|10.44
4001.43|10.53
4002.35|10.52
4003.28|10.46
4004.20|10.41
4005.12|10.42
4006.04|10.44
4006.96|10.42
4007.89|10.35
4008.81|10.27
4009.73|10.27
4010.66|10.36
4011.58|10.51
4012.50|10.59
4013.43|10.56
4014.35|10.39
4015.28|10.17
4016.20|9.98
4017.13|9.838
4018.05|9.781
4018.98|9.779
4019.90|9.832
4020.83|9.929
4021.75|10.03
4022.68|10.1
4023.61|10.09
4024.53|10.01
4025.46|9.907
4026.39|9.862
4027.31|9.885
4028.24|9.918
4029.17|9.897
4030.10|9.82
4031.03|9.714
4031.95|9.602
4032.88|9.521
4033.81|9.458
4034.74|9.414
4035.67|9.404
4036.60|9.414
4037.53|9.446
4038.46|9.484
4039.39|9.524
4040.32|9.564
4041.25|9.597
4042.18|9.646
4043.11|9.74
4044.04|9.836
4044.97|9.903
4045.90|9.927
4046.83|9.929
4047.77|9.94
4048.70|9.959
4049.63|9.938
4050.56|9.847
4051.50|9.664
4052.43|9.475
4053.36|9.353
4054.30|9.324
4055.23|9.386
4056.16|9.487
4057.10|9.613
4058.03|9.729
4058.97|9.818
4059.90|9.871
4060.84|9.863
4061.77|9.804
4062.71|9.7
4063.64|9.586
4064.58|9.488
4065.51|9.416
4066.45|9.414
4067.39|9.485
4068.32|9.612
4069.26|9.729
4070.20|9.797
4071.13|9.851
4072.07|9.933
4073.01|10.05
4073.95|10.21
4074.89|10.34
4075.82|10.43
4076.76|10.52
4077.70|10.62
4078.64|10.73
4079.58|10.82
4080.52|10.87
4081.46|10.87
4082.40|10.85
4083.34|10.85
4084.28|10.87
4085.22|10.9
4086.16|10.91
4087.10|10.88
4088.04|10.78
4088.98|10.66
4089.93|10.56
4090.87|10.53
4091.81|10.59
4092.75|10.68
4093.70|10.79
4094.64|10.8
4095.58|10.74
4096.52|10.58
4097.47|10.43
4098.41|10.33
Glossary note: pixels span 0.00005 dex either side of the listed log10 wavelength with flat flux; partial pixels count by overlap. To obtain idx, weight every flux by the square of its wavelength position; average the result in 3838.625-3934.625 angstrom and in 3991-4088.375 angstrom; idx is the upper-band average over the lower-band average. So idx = 1.02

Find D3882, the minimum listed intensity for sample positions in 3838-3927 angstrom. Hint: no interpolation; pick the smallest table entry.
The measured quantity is 8.704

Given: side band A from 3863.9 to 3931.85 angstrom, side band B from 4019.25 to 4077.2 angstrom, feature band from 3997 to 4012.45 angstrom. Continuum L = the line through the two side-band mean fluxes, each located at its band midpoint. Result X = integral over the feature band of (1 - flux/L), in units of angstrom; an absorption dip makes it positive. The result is -0.5 angstrom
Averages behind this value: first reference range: 10.7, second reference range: 9.76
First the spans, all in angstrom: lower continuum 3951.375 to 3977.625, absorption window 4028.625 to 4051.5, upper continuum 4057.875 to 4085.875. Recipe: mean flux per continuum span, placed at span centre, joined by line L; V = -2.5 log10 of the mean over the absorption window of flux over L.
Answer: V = 0.04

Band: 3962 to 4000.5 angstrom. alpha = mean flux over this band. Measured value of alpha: 9.96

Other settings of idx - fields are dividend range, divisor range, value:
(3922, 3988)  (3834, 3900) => 0.94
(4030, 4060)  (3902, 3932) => 1.04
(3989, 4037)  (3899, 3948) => 1.07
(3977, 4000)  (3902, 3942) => 1.06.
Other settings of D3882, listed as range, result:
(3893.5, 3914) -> 10.14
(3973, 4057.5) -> 9.324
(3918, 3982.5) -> 8.703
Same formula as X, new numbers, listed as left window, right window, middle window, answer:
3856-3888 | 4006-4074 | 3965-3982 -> 0.9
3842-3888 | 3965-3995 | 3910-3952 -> 3.3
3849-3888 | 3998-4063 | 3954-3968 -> 1.0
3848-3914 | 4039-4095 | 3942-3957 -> 0.8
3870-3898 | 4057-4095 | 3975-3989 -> 0.6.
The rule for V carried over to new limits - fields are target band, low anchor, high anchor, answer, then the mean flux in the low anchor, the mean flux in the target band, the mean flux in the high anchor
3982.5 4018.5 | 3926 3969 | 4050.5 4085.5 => -0.042 mag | 9.62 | 10.2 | 10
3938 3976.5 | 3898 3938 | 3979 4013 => 0.016 mag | 9.87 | 9.86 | 10.1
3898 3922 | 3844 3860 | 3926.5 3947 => -0.086 mag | 10.3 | 10.4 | 9.25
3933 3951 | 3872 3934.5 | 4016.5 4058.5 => 0.061 mag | 10.3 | 9.59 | 9.72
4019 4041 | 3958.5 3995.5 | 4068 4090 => 0.054 mag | 9.94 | 9.73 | 10.5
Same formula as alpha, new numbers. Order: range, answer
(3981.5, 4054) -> 9.96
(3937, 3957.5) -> 9.82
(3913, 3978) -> 9.74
